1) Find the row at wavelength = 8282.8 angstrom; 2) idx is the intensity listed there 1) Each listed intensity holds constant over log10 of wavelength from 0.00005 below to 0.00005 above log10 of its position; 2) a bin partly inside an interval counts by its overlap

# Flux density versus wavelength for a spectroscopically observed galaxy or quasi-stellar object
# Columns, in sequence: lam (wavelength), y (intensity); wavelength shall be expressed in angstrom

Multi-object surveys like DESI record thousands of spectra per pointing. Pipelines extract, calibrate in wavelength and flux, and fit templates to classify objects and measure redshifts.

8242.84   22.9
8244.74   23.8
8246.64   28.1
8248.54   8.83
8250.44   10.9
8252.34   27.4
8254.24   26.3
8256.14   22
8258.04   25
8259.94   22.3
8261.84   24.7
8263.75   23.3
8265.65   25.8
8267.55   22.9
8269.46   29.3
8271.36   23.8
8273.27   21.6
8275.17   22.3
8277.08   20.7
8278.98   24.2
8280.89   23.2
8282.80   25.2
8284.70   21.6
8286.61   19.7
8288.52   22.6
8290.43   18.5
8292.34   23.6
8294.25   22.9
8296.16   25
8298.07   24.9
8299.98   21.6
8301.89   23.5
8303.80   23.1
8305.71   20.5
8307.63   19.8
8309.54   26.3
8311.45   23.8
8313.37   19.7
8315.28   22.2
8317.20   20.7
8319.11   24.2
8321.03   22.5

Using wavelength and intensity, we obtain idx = 25.2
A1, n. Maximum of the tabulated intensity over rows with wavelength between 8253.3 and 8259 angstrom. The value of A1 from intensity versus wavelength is 26.3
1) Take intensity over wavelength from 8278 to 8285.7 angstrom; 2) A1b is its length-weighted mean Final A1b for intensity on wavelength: 23.5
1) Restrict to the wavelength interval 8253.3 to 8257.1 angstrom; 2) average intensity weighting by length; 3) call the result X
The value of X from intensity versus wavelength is 24.2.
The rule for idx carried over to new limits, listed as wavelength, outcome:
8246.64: 28.1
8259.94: 22.3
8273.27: 21.6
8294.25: 22.9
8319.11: 24.2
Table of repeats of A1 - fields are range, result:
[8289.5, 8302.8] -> 25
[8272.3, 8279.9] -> 24.2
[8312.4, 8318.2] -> 22.2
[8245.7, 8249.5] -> 28.1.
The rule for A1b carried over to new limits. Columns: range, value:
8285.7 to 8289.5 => 21.1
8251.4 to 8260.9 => 24.6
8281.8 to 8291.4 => 21.5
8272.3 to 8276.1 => 22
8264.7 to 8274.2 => 24.7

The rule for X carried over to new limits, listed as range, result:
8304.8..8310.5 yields 22.2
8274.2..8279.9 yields 22.4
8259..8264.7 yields 23.4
